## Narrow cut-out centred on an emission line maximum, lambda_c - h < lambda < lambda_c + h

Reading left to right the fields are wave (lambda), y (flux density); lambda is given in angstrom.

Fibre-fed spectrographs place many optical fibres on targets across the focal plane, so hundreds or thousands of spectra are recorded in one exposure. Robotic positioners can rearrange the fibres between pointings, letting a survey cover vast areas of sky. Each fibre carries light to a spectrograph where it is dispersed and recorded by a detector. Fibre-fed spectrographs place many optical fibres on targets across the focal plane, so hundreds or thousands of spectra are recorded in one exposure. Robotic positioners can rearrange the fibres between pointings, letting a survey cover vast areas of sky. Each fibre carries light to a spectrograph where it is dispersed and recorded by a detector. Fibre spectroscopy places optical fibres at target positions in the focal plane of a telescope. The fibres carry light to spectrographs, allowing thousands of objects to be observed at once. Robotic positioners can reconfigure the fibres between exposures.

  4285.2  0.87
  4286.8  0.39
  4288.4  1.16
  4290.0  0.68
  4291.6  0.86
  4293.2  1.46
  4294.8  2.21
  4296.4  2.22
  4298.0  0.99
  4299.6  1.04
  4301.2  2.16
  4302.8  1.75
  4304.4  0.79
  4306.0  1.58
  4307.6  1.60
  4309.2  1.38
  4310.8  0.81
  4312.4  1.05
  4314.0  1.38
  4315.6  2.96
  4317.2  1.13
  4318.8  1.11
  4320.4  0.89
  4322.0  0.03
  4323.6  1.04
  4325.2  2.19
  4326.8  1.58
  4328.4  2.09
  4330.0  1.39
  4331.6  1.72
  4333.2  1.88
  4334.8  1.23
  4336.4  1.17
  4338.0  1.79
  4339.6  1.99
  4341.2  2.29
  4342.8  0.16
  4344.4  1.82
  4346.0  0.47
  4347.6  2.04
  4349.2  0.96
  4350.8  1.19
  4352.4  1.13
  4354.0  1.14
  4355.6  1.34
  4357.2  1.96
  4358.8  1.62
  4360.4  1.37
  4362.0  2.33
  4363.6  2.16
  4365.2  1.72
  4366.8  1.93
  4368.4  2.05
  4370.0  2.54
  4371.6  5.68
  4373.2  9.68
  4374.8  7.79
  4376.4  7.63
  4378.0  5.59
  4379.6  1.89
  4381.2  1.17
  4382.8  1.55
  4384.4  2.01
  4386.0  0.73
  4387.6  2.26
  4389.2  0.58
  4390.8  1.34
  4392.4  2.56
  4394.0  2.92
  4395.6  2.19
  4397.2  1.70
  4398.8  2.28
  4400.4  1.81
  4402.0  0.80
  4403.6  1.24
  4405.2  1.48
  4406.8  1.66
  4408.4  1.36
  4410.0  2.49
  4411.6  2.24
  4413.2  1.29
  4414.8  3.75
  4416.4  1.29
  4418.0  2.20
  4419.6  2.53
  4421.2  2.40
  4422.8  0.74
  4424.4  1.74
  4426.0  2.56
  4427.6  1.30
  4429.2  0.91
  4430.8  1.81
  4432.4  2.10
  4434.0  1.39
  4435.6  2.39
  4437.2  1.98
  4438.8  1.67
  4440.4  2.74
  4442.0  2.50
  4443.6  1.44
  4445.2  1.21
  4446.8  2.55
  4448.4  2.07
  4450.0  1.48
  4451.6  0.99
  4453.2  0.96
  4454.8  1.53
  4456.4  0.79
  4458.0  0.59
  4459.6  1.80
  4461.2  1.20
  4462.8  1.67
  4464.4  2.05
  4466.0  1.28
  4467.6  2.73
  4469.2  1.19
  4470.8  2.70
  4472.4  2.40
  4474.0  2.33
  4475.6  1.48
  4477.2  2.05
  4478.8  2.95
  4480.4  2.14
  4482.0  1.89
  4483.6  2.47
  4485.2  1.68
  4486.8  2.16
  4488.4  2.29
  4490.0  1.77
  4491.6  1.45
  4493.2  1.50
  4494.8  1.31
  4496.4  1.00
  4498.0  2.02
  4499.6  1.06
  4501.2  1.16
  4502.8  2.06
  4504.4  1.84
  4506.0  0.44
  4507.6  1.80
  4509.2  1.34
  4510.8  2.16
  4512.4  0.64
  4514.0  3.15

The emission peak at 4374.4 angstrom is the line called [O II]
